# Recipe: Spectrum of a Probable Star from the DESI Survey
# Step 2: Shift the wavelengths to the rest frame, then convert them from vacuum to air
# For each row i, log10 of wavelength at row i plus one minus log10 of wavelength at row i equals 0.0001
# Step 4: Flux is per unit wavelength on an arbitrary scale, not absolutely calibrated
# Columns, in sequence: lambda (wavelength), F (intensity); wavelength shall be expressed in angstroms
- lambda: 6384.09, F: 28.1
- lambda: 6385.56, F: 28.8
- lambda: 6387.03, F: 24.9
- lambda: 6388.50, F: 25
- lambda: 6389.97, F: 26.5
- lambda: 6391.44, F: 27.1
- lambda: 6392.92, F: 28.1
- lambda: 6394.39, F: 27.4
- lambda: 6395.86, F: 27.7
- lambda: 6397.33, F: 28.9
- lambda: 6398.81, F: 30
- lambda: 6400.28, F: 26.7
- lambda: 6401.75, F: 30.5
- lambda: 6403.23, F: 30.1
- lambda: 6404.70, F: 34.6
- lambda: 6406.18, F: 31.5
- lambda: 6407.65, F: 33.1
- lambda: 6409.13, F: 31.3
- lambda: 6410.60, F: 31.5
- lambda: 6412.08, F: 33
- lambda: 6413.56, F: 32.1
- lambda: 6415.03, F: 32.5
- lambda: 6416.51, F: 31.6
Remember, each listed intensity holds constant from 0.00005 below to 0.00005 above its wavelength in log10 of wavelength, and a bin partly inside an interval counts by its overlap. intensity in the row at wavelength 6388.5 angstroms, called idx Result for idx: 25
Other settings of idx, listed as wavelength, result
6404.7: 34.6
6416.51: 31.6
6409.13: 31.3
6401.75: 30.5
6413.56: 32.1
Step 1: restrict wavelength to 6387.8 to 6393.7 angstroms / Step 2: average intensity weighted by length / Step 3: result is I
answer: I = 26.7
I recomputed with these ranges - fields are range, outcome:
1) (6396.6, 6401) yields 28.5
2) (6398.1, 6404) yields 29.4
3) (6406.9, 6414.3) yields 32.2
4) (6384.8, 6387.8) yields 26.9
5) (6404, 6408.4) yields 33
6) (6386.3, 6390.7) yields 25.5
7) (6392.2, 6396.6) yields 27.8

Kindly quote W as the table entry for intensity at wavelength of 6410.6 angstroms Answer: 31.5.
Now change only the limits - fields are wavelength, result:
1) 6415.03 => 32.5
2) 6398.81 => 30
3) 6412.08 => 33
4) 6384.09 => 28.1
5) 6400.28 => 26.7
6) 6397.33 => 28.9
